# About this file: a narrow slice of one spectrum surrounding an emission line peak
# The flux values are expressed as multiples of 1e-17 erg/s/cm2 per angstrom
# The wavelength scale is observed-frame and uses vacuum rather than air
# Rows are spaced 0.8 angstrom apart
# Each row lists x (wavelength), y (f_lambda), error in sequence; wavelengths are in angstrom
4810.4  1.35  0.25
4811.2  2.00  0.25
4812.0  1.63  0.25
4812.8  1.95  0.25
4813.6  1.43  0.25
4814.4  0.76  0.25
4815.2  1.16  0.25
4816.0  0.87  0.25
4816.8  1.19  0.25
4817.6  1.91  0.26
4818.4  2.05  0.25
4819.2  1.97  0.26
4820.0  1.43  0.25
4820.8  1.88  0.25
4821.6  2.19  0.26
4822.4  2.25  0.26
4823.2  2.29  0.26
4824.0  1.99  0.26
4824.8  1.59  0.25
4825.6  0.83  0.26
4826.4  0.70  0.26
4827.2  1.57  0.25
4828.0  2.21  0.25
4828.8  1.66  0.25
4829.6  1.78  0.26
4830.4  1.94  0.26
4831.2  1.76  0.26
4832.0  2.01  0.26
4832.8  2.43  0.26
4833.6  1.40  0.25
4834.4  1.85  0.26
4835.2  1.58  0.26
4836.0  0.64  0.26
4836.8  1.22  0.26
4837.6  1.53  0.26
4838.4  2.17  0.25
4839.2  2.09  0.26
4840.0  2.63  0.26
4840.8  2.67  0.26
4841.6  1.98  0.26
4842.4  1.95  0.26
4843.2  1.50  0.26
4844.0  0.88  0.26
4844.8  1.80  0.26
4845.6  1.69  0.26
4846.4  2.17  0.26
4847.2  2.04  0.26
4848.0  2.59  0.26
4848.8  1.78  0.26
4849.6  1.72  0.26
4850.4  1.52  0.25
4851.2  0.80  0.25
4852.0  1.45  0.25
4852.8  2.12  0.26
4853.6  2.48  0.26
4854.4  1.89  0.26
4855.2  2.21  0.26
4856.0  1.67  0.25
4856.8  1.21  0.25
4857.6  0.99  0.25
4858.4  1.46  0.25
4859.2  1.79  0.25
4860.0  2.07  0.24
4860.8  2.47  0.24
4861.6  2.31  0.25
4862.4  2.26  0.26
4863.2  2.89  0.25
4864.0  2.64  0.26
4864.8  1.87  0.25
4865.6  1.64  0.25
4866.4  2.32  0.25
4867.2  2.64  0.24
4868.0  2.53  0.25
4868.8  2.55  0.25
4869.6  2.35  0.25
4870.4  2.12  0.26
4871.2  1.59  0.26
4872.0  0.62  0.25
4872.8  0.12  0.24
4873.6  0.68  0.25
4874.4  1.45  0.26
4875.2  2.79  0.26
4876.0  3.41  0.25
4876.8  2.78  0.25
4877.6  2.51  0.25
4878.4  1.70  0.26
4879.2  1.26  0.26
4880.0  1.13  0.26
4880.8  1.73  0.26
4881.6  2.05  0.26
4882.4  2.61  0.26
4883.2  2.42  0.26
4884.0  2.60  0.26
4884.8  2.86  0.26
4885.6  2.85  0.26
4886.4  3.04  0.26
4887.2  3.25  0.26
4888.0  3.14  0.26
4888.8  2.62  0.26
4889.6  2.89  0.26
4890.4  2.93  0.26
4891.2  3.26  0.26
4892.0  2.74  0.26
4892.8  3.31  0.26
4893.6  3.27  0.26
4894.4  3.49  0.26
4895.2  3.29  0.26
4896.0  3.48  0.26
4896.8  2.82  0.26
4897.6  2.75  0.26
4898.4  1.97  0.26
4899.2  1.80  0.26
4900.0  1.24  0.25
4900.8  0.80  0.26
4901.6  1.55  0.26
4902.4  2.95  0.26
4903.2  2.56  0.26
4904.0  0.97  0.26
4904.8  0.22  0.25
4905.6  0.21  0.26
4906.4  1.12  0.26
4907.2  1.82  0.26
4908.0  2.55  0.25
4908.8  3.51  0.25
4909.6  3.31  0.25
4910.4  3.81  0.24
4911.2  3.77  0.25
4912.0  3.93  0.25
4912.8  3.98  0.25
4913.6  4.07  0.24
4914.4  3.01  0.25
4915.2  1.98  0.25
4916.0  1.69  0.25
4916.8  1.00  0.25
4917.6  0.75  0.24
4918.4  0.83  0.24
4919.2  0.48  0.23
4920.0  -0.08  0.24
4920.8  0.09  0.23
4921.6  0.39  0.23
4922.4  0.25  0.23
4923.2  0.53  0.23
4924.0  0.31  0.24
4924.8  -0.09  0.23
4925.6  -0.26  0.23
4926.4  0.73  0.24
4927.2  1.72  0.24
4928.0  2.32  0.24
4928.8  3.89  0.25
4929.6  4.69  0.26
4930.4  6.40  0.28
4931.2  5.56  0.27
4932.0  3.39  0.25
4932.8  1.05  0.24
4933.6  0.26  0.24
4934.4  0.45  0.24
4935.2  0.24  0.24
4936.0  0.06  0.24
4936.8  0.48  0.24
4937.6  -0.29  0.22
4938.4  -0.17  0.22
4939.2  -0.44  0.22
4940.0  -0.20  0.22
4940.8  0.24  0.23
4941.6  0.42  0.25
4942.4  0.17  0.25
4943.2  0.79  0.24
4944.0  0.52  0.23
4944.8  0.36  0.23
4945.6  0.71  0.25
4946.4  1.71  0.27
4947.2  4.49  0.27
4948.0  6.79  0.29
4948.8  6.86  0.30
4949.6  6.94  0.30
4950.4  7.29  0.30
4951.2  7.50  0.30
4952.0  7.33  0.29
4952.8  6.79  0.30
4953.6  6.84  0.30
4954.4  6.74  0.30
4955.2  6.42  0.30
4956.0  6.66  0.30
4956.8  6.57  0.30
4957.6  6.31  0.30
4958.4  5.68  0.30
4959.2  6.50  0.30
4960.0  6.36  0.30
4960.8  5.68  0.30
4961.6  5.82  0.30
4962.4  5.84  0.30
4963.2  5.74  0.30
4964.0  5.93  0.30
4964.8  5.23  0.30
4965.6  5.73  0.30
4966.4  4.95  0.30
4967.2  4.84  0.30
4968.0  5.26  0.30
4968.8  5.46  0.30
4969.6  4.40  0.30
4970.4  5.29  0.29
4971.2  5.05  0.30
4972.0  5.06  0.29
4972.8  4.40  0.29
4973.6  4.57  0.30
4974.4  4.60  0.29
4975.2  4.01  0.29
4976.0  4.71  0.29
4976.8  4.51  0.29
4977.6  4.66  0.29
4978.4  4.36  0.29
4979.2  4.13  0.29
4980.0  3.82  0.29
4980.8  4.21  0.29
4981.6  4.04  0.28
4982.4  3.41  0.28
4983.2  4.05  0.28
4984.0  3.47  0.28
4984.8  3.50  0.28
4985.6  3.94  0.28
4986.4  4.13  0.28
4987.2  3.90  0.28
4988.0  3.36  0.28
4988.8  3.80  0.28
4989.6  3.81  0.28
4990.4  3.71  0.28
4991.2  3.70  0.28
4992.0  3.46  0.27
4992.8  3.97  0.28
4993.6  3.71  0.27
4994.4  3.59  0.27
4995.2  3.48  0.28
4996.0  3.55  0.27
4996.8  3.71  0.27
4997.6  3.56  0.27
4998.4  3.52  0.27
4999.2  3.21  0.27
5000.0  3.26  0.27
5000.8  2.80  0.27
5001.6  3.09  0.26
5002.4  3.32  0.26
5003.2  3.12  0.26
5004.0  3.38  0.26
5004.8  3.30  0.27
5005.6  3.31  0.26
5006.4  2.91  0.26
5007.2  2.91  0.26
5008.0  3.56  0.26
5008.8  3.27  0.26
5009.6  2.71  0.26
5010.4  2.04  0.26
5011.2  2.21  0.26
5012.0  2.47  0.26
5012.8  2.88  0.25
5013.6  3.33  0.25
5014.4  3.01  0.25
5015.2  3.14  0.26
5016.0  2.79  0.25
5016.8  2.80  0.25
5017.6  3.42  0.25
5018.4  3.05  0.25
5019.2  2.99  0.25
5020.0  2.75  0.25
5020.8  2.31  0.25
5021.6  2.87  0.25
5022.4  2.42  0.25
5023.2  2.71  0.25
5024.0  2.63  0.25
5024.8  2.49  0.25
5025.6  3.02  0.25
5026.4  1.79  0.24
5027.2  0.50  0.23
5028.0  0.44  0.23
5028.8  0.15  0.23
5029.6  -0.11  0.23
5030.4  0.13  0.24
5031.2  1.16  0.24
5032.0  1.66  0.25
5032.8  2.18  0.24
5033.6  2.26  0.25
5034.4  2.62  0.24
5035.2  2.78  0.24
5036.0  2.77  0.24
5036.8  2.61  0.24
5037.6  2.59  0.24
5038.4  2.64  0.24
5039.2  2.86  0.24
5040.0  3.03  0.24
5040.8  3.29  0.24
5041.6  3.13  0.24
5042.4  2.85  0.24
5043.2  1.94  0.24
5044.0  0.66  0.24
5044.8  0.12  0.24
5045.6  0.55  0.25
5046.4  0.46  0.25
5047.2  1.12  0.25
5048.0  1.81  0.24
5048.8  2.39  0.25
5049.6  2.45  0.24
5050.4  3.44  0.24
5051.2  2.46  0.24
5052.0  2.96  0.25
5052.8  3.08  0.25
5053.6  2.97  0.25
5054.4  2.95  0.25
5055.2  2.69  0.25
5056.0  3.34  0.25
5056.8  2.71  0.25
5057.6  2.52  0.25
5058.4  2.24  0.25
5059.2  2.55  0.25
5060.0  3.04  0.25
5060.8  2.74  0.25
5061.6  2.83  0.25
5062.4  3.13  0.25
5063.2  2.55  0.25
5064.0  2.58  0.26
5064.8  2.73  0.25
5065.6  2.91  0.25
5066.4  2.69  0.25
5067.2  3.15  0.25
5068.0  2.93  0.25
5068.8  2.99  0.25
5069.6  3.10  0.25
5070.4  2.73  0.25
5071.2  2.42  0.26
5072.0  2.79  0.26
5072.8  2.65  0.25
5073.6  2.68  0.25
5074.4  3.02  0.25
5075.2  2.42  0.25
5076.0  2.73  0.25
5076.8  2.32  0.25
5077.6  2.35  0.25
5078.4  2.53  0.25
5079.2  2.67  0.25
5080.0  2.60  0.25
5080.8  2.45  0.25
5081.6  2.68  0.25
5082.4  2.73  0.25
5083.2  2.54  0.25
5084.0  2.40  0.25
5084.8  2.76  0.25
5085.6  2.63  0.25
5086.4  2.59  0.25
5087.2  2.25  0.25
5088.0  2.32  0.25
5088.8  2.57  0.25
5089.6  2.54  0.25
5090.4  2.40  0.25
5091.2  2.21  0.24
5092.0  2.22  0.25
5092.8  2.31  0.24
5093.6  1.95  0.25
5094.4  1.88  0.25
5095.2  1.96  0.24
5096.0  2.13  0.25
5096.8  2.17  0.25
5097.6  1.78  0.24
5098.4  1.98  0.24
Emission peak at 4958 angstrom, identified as Ly-alpha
